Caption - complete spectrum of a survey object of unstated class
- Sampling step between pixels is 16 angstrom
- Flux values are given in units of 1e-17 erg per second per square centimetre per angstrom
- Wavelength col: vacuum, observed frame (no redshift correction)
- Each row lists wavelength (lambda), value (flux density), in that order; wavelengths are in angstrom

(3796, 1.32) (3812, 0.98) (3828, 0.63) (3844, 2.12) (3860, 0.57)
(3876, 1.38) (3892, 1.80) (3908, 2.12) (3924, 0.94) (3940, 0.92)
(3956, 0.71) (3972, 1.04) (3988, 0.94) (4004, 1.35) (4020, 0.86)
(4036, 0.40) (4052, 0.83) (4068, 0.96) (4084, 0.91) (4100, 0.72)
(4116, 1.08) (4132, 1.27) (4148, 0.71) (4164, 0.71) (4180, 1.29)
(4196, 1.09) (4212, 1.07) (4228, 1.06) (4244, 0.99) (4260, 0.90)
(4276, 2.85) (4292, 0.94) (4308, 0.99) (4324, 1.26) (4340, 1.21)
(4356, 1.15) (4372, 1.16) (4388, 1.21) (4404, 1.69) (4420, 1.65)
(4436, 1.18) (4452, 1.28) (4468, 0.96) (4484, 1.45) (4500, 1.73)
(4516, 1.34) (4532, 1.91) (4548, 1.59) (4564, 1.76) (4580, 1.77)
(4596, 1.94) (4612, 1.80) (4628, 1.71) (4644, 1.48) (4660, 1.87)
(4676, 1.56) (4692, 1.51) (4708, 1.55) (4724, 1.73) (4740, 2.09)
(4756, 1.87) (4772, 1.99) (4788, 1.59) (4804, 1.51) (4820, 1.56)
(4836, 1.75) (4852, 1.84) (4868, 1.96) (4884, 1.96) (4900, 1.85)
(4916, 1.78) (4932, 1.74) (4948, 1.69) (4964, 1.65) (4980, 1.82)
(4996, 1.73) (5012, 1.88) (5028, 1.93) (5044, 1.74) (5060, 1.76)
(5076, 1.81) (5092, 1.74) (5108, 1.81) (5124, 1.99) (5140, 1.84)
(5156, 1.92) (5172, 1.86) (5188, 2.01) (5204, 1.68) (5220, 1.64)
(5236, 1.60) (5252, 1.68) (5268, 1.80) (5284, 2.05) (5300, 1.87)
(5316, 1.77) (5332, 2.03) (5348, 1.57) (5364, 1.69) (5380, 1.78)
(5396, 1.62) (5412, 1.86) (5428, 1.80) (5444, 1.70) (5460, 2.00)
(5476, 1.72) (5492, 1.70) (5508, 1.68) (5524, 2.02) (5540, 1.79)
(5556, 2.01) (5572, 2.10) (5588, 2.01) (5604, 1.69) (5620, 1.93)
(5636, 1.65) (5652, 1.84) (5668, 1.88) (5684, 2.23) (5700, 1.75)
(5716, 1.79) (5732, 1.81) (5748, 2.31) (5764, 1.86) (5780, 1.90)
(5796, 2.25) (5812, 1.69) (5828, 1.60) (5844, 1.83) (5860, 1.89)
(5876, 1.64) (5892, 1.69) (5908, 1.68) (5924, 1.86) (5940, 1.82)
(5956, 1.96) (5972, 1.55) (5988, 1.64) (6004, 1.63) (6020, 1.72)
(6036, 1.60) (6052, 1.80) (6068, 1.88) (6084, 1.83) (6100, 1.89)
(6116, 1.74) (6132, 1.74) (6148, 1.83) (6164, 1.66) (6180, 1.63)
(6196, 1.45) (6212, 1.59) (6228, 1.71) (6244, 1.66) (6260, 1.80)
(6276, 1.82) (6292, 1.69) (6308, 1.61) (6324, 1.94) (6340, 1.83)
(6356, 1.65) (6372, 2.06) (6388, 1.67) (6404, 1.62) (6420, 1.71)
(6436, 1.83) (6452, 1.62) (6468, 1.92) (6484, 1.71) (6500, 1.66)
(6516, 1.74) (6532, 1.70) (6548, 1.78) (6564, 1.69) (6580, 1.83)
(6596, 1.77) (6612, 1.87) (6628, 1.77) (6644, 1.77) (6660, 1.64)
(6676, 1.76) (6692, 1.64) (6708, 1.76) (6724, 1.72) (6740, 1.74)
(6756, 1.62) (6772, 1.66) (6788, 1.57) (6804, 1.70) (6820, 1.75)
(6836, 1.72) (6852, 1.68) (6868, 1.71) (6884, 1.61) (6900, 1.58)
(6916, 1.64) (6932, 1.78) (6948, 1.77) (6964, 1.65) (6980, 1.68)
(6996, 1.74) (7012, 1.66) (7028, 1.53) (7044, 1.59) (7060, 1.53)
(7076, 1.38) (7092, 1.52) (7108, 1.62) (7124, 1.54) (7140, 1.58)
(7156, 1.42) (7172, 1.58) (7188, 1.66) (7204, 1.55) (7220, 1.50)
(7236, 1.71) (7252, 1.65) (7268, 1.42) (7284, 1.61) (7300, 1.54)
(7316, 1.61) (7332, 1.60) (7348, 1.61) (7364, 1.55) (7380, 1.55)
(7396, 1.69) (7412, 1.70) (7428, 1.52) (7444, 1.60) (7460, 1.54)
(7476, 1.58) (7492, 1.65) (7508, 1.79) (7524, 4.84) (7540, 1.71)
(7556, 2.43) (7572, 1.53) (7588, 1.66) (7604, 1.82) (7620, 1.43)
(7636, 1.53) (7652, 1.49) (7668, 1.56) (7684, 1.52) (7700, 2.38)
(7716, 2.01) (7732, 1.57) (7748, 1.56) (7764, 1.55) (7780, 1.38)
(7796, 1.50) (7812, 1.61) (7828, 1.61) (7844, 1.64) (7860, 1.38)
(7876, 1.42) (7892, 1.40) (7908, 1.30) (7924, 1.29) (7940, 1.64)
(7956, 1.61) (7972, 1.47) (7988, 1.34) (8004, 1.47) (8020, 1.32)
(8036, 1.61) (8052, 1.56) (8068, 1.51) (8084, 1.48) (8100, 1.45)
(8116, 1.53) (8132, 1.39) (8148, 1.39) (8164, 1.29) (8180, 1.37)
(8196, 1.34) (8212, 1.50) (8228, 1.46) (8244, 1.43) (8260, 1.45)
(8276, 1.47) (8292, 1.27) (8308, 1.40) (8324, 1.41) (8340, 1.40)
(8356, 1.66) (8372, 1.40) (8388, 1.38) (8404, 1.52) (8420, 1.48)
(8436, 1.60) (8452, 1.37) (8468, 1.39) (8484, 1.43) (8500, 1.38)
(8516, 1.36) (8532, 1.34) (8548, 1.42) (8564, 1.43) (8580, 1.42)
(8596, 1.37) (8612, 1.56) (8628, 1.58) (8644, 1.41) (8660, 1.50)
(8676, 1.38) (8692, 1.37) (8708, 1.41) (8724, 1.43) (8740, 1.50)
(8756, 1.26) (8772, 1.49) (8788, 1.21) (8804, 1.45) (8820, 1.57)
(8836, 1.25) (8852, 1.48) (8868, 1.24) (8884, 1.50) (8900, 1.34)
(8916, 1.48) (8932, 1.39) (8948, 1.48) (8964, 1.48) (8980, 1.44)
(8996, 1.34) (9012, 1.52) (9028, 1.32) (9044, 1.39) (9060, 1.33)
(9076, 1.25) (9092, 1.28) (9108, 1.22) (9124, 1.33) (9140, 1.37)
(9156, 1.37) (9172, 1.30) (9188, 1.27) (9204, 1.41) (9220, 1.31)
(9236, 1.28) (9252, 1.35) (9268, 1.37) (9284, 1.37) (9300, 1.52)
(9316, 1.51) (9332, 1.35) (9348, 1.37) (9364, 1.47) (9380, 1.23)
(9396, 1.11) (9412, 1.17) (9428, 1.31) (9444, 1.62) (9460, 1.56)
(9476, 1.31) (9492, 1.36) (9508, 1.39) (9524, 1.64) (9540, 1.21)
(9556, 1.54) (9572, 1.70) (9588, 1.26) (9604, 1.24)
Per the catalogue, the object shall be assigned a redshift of 0.147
